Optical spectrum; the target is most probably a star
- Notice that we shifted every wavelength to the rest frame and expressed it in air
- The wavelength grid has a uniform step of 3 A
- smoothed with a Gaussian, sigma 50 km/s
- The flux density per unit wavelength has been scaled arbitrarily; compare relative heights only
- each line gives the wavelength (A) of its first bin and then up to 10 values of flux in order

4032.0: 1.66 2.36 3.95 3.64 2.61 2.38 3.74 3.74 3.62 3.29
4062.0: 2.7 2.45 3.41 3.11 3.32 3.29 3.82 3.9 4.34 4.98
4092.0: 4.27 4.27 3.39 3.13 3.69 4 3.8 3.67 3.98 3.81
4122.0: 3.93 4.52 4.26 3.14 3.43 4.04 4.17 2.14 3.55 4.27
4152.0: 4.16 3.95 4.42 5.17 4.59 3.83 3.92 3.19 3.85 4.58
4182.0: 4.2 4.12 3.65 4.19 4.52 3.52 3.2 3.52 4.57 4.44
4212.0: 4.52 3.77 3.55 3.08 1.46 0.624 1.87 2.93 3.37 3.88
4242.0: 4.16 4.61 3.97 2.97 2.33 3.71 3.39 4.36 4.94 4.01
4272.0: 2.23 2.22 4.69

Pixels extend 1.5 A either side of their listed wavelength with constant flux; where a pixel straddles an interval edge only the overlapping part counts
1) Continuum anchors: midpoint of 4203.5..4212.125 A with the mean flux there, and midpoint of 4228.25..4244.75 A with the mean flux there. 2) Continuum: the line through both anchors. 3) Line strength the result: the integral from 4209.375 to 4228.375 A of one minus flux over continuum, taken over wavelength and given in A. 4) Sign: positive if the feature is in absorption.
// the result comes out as 5.2 A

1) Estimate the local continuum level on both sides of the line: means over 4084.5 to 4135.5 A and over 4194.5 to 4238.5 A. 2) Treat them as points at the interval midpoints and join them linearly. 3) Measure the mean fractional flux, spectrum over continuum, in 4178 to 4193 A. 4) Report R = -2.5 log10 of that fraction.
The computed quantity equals -0.21 mag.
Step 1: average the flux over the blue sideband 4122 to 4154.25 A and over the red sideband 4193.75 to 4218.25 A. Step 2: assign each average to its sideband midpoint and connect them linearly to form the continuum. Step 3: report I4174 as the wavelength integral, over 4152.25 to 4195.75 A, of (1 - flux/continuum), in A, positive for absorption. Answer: -3.2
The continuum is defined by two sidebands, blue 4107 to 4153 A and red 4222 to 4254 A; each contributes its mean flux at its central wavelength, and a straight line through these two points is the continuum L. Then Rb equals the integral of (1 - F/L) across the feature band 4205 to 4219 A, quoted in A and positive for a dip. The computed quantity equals -4.5 A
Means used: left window 3.79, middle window 4.18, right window 2.96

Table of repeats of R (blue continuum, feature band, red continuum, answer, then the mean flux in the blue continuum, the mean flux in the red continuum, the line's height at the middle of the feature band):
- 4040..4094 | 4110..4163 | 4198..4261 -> -0.149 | 3.48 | 3.33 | 3.42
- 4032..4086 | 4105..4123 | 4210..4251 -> -0.192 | 3.24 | 3.22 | 3.23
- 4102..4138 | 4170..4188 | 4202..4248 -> -0.108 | 3.84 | 3.38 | 3.58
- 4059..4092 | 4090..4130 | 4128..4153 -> -0.088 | 3.55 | 3.64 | 3.6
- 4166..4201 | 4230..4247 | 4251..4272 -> 0.022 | 3.91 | 3.62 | 3.71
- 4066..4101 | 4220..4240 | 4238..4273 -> 0.478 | 3.78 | 3.73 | 3.74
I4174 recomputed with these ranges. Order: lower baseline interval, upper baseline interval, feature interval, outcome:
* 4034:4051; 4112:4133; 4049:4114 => -2.50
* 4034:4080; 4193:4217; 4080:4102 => -4.32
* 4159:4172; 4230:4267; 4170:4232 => 8.05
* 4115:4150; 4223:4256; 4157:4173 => -3.42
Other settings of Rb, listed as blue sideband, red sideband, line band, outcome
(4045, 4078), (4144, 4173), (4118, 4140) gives -0.4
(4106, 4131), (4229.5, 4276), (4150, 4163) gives -2.1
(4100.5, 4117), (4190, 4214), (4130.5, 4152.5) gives 1.4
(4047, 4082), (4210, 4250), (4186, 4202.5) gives -2.9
